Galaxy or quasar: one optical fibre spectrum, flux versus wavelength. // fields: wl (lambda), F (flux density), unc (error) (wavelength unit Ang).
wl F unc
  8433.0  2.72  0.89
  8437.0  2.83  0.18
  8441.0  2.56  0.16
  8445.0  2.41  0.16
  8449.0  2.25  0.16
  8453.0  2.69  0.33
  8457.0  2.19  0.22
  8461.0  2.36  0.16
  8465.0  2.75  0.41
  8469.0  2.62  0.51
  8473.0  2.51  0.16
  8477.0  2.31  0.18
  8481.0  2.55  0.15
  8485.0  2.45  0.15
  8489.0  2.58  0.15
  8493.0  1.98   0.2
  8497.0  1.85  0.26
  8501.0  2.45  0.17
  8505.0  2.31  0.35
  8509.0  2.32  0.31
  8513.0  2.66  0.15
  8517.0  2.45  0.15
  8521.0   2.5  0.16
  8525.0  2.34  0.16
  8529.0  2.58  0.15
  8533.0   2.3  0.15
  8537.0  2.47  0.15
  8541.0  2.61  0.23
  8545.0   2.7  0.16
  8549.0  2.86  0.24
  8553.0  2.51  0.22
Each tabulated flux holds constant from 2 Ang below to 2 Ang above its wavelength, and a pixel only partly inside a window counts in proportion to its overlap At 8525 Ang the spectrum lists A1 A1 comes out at 2.34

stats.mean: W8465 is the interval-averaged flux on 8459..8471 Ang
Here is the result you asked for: 2.58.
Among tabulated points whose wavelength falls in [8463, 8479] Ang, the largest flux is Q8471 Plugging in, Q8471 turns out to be 2.75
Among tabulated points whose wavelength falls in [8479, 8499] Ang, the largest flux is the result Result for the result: 2.58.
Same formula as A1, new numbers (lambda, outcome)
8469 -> 2.62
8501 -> 2.45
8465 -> 2.75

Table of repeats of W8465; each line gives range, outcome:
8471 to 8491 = 2.48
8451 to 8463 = 2.41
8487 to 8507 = 2.23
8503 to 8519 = 2.44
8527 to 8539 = 2.45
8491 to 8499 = 1.92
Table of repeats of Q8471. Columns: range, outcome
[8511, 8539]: 2.66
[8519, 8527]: 2.5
